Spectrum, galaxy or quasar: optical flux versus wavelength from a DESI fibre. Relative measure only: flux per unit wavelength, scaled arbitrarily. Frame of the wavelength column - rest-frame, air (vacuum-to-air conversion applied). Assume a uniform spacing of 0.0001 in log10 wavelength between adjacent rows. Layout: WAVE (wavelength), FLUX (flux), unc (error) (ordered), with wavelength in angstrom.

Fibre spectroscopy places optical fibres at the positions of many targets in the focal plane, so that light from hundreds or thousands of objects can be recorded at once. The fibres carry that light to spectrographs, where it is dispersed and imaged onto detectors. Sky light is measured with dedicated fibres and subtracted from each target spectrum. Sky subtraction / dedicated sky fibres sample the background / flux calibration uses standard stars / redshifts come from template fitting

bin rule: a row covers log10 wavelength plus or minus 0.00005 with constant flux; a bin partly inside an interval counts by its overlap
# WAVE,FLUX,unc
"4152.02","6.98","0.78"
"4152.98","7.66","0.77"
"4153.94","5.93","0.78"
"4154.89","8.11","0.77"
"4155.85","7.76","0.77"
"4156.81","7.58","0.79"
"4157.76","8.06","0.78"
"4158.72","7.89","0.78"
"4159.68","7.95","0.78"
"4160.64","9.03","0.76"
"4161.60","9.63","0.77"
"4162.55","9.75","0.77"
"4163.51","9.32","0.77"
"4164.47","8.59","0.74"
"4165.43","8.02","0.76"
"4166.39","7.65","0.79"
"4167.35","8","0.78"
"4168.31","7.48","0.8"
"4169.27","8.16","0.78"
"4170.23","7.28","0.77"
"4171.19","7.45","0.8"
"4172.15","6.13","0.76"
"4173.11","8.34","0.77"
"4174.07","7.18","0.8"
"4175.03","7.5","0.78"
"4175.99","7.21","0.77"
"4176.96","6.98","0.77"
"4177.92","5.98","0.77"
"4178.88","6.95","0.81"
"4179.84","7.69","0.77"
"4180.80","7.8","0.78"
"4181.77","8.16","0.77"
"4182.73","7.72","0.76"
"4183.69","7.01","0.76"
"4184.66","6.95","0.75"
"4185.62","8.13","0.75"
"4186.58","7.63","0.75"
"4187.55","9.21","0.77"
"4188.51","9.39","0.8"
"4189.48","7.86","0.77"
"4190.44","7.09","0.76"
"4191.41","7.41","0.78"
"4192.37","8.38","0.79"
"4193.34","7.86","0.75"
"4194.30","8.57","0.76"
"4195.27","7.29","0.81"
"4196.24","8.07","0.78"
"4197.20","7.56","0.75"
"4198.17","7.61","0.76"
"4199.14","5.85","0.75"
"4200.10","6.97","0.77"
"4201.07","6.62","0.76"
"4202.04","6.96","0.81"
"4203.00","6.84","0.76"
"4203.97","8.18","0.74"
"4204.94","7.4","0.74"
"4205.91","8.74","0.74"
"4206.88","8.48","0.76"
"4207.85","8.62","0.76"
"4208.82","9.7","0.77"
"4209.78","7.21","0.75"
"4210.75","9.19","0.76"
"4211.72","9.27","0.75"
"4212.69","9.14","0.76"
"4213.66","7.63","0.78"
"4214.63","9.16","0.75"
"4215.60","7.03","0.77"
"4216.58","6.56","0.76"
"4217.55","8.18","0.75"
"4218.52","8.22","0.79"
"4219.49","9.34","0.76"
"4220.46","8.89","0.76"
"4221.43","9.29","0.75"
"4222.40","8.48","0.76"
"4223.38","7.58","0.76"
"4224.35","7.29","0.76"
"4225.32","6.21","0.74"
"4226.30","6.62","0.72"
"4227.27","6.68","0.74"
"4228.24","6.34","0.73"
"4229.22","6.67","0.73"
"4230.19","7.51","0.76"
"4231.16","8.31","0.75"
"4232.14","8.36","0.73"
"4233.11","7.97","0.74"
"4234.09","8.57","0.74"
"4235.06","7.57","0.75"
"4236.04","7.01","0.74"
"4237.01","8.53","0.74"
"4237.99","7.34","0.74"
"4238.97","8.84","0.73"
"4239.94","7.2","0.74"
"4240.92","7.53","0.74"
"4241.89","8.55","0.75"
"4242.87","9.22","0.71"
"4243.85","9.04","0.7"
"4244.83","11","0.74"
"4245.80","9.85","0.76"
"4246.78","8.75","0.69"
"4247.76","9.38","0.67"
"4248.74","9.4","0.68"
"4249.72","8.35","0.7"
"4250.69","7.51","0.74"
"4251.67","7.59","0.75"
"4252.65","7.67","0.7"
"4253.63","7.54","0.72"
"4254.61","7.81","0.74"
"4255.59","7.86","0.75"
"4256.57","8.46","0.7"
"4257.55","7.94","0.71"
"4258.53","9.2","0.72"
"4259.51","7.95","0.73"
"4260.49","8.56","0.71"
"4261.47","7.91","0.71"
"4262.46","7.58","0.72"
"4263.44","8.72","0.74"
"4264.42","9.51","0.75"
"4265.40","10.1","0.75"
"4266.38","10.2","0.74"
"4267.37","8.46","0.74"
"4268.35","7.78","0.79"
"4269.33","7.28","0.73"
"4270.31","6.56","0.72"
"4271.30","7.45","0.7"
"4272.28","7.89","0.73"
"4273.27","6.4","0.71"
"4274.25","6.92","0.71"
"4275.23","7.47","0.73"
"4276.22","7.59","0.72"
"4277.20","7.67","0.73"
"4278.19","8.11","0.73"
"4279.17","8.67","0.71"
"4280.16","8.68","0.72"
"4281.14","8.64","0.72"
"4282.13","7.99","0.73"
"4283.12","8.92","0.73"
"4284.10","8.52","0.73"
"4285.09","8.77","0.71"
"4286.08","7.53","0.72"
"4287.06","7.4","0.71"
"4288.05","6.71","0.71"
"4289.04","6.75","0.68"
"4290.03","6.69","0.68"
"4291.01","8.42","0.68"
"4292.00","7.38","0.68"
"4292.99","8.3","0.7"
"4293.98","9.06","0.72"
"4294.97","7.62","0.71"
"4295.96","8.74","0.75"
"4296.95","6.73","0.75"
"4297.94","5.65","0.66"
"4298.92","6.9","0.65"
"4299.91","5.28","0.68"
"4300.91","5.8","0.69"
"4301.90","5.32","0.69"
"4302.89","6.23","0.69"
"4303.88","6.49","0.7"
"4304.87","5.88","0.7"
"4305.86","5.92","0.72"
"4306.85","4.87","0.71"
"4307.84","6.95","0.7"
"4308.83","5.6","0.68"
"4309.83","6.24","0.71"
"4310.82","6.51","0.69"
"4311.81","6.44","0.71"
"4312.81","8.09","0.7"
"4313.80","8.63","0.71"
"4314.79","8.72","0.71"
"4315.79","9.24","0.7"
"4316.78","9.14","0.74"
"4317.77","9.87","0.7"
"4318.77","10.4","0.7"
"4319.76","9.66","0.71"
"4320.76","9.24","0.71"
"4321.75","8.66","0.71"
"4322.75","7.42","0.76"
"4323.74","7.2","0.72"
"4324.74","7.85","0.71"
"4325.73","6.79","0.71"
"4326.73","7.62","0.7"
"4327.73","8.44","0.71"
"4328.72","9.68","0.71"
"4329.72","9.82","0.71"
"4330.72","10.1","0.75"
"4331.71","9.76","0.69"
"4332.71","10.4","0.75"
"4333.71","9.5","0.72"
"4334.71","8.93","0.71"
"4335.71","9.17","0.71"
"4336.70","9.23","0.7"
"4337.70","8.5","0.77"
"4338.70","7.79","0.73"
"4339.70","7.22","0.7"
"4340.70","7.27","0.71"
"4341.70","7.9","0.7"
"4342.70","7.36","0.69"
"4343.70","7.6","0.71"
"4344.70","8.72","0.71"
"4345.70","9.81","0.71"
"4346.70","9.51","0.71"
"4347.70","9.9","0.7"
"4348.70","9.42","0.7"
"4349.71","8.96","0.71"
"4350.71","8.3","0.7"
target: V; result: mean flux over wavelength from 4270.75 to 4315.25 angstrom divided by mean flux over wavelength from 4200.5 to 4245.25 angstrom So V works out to 0.90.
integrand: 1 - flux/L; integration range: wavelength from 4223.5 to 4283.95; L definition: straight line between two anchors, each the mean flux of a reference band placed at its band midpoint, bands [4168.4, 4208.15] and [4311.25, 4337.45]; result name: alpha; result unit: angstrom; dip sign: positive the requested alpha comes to 0.8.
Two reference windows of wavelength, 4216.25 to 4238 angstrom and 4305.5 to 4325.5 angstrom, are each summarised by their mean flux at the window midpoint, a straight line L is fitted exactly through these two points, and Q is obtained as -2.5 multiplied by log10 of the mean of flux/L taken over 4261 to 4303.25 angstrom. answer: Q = 0.02 mag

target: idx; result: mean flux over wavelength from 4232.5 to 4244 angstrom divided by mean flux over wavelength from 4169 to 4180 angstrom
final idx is 1.12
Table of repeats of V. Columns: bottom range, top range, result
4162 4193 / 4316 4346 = 1.12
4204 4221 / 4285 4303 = 0.85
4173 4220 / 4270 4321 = 0.96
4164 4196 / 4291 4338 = 1.03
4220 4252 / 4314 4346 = 1.07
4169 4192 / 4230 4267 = 1.12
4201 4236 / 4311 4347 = 1.09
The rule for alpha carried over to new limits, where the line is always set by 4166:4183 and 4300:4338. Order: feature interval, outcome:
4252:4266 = -1.1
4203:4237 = -1.7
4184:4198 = -0.8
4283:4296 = 0.0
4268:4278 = 0.6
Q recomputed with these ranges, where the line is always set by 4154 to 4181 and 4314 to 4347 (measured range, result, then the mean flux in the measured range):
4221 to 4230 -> 0.128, 7.23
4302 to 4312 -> 0.378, 6.08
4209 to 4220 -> -0.031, 8.31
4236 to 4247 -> -0.052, 8.63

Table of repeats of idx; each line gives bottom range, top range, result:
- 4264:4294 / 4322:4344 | 1.06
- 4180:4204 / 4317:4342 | 1.15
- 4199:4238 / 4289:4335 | 0.99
